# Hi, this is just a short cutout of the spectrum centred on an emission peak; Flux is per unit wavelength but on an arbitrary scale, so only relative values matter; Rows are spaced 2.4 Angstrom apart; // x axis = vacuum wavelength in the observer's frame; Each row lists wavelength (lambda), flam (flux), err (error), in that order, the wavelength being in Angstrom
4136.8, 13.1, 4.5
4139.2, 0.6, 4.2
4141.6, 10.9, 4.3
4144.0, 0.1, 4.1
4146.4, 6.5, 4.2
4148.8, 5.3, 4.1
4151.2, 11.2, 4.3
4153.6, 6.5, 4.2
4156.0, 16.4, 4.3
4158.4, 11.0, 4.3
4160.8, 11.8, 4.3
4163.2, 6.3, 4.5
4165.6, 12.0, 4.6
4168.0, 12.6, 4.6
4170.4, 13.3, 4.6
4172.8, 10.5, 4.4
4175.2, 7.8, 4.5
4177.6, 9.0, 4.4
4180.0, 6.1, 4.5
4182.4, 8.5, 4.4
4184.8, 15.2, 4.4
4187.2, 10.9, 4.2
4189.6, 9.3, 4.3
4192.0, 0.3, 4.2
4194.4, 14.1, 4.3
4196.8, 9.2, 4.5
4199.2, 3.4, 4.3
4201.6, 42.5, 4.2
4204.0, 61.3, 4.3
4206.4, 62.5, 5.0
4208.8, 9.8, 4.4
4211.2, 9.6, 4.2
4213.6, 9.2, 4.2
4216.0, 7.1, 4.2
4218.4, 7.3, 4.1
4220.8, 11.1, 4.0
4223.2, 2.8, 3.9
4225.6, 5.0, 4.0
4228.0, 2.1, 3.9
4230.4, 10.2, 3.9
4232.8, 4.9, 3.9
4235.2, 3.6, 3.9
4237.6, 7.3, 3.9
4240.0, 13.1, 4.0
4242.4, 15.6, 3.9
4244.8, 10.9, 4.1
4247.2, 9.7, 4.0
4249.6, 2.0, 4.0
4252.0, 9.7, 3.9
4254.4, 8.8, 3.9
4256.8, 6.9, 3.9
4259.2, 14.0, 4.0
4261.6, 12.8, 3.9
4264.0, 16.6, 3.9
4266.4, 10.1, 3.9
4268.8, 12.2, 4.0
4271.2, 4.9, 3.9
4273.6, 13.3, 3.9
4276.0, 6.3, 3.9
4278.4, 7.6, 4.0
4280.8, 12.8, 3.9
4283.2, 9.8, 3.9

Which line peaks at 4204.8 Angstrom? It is [O II] 3727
